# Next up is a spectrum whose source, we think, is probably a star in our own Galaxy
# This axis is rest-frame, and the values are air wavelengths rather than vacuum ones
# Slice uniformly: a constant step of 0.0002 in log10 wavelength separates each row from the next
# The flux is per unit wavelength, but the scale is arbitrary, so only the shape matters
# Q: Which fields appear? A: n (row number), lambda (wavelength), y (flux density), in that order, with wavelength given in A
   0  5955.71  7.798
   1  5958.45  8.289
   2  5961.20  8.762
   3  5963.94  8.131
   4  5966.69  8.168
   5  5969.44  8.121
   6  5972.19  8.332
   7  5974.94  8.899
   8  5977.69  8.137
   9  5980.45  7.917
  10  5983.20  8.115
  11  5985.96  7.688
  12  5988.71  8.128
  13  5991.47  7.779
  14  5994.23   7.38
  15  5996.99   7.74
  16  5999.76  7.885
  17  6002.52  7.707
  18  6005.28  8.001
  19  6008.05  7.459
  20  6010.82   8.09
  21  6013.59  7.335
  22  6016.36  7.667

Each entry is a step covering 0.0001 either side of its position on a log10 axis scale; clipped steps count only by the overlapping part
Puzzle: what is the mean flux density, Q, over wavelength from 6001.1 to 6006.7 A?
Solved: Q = 7.86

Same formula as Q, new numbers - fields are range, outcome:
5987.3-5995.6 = 7.77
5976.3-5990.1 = 8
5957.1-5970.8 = 8.29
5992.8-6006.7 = 7.74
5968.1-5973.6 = 8.23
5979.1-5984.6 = 8.02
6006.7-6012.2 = 7.77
